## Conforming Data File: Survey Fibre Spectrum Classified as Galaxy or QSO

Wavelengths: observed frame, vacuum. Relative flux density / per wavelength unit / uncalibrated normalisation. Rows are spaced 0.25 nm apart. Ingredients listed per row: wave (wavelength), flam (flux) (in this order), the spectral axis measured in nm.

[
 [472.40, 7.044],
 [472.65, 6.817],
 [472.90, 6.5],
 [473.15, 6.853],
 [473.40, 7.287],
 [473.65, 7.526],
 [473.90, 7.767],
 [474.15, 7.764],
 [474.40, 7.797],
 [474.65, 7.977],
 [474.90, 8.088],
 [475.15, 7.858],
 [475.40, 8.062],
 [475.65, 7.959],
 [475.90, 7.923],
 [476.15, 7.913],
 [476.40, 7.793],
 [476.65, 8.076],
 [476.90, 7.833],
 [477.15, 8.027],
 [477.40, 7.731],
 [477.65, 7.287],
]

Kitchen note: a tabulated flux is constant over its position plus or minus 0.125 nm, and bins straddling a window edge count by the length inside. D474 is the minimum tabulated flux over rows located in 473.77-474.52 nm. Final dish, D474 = 7.764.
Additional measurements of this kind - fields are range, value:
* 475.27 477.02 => 7.793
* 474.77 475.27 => 7.858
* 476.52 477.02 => 7.833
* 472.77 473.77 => 6.5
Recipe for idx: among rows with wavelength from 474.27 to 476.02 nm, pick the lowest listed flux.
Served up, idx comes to 7.797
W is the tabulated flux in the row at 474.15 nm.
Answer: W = 7.764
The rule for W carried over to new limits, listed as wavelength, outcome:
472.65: 6.817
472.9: 6.5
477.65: 7.287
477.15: 8.027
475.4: 8.062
